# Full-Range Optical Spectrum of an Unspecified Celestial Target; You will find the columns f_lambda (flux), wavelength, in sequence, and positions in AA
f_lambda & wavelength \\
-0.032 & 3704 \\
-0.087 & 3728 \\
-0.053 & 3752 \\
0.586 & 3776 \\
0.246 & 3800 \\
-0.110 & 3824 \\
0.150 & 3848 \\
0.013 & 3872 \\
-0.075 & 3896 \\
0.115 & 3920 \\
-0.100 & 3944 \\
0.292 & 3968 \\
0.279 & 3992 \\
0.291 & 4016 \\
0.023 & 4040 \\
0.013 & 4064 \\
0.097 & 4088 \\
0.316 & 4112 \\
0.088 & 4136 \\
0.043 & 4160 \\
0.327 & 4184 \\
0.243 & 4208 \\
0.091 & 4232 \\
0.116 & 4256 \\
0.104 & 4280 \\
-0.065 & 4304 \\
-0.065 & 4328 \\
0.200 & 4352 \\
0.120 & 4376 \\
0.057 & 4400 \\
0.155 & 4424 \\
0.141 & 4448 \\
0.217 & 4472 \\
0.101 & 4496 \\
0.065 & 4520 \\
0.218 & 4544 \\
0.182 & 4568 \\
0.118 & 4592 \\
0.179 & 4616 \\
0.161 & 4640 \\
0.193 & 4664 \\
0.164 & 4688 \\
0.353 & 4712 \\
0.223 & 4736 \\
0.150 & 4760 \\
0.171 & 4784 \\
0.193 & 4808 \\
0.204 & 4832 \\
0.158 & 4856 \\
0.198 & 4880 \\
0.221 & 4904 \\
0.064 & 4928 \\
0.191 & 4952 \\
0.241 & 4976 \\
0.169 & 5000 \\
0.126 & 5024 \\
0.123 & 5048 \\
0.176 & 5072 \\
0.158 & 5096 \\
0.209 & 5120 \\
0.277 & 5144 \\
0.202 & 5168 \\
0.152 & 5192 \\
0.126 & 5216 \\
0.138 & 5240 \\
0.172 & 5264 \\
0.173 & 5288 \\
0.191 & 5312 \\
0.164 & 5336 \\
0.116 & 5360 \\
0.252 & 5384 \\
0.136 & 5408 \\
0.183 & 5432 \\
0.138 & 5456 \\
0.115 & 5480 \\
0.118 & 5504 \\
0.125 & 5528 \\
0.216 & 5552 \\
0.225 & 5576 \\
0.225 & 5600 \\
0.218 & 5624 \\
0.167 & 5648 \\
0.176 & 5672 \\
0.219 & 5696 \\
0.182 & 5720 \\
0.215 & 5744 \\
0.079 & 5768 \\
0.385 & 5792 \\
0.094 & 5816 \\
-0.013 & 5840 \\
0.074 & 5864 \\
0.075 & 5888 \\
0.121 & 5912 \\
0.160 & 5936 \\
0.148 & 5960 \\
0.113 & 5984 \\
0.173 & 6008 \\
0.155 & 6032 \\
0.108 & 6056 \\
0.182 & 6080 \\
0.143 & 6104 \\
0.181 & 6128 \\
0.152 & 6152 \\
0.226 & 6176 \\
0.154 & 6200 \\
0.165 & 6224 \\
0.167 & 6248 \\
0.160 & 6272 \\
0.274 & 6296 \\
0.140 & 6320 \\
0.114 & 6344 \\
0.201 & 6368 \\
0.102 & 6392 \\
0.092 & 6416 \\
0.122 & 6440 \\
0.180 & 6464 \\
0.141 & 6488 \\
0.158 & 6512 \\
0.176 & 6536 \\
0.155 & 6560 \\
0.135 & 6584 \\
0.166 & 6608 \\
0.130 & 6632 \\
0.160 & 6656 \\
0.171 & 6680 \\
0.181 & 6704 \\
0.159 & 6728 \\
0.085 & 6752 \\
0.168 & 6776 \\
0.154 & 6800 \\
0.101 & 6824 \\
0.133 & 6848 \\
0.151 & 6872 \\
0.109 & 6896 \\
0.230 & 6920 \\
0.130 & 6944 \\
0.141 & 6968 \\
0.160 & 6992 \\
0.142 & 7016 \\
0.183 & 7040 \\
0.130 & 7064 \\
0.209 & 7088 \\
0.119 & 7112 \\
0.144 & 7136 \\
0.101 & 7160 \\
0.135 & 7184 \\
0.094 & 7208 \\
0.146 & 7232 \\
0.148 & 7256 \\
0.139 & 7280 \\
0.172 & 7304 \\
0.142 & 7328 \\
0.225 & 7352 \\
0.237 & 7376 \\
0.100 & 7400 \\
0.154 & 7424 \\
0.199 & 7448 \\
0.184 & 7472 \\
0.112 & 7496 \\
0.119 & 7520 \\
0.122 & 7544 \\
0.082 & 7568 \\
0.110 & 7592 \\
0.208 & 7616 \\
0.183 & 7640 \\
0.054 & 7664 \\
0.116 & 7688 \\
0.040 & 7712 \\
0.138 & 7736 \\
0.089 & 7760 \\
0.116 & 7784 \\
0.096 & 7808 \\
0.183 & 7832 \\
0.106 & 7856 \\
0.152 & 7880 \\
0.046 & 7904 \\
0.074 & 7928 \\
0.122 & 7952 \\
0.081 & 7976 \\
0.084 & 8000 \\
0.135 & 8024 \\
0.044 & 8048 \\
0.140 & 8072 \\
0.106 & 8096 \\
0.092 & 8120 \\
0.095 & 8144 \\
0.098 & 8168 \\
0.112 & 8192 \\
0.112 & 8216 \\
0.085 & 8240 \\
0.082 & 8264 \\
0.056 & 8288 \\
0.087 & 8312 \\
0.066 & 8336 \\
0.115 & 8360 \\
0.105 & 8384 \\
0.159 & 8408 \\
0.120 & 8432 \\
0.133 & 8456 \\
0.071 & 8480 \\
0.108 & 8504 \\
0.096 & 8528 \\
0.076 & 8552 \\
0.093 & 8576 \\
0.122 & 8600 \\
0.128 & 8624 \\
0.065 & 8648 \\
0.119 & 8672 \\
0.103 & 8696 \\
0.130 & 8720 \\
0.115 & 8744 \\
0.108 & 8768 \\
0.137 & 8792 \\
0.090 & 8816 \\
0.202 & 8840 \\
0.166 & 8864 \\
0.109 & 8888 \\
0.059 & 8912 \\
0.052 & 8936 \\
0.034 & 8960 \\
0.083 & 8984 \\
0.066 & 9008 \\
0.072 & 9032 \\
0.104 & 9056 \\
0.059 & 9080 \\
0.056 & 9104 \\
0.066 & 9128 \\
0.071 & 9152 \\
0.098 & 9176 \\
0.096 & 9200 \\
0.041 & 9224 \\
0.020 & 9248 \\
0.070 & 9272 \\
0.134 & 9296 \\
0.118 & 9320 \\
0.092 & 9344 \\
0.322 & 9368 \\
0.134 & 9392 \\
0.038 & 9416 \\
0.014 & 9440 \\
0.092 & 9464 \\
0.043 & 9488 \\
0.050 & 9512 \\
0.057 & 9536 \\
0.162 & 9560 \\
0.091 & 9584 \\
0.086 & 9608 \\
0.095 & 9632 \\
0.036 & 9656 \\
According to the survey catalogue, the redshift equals 0.135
